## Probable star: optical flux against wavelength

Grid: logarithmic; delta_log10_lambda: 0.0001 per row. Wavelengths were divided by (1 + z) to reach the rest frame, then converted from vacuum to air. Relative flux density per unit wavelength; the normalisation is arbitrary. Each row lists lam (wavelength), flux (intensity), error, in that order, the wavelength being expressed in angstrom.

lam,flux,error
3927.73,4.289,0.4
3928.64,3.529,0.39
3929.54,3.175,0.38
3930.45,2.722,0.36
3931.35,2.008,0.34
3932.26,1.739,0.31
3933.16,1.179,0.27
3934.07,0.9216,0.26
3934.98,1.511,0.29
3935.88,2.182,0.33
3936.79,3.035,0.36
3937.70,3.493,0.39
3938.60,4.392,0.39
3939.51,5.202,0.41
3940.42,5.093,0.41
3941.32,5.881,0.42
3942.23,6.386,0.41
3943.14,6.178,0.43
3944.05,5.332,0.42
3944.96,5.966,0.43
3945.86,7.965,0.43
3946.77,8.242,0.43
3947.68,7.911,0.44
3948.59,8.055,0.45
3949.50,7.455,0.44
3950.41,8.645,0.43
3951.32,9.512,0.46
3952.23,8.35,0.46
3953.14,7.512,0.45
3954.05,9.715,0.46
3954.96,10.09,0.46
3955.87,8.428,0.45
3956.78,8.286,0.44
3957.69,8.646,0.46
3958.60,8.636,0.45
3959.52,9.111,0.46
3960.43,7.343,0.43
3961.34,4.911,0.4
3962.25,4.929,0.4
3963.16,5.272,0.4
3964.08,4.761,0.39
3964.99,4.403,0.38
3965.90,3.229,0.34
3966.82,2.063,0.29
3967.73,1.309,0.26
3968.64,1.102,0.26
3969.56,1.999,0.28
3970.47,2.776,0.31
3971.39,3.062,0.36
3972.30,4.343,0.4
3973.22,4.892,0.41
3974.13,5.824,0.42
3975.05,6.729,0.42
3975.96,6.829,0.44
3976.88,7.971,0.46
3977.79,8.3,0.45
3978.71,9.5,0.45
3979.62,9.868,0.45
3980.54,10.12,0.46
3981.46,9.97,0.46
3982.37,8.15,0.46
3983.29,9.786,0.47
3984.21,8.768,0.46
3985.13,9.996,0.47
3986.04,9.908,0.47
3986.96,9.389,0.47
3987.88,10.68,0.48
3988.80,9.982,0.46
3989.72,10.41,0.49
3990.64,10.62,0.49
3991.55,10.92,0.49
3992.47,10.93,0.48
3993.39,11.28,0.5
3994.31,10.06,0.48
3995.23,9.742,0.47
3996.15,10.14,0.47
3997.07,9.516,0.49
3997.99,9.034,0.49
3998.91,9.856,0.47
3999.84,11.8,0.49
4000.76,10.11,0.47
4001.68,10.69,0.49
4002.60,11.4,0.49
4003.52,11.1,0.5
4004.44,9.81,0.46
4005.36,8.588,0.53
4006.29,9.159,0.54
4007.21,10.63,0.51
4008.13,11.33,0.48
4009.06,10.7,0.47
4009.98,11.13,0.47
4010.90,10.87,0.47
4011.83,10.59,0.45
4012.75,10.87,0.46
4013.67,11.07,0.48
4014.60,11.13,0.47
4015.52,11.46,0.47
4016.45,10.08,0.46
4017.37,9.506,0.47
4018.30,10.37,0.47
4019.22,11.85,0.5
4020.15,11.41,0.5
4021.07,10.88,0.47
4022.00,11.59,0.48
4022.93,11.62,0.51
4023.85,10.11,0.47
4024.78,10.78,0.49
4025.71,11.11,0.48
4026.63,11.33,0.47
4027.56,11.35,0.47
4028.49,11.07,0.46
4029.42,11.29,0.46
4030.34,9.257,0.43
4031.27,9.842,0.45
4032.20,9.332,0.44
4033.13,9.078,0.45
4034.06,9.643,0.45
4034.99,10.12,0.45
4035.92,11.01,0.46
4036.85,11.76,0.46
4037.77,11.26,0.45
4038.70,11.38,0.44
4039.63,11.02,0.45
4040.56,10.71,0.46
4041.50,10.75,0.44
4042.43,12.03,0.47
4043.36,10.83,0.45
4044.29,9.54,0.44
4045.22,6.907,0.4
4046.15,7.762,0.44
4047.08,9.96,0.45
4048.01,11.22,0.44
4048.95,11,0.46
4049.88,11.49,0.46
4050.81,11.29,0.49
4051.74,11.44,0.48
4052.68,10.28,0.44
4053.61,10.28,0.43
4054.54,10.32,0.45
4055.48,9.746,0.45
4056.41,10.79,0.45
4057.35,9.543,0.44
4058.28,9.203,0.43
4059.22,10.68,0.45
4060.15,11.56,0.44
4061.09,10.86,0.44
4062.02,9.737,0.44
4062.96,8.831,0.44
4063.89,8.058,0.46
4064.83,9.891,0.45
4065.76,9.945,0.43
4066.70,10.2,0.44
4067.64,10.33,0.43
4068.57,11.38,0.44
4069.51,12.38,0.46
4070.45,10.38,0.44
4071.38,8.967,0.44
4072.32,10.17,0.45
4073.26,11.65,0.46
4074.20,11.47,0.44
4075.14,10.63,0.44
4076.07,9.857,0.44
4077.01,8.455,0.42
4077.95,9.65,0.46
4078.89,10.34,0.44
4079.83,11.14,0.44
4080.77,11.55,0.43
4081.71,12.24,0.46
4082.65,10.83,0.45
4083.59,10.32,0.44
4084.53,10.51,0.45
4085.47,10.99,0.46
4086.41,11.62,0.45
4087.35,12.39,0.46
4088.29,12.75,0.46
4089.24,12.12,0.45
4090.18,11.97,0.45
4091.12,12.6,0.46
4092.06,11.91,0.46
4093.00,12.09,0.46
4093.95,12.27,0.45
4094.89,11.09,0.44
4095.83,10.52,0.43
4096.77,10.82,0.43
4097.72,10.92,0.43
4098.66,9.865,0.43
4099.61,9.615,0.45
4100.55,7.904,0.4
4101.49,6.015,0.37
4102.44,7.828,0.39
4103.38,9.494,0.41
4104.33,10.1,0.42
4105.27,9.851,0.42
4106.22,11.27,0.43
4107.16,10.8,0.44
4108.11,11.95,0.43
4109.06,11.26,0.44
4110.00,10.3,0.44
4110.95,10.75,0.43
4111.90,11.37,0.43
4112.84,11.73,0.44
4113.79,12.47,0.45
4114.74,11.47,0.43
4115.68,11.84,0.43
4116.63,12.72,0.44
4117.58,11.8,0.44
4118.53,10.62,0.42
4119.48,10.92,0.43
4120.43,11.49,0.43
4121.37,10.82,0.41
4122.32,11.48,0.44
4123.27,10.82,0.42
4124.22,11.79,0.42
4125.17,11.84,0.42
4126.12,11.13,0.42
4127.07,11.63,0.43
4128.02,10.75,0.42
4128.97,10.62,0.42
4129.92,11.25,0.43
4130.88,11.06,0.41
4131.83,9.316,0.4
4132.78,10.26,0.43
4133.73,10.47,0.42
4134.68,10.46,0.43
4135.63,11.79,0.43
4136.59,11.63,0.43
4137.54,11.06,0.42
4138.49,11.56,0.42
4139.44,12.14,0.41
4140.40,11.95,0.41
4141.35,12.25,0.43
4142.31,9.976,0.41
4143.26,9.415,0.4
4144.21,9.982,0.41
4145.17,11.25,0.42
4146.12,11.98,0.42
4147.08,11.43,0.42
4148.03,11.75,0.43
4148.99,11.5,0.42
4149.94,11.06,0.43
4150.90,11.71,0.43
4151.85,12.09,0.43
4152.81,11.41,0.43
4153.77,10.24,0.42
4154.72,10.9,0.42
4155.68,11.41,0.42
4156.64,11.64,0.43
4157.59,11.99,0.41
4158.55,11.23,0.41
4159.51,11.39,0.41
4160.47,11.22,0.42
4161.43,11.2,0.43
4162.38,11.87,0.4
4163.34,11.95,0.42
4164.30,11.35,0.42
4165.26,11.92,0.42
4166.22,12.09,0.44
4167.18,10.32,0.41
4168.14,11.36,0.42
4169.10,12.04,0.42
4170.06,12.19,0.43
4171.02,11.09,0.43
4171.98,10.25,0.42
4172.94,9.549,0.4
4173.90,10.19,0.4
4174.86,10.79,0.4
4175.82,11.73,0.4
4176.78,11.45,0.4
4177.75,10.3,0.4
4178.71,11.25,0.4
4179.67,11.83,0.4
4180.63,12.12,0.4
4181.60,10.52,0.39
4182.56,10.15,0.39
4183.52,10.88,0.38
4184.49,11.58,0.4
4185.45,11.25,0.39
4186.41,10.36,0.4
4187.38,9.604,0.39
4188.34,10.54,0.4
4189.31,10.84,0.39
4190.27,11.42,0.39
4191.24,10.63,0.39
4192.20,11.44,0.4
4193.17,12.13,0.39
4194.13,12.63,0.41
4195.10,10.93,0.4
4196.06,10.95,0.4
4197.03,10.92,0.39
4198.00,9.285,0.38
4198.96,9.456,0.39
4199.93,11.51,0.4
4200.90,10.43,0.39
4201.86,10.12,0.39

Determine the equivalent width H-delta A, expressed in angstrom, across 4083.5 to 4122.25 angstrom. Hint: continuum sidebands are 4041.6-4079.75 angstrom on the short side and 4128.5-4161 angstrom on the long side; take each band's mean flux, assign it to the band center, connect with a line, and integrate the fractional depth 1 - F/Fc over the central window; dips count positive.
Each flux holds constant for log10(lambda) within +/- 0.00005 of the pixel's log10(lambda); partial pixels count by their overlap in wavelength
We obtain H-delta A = -1.0 angstrom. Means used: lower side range 10.2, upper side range 11.2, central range 11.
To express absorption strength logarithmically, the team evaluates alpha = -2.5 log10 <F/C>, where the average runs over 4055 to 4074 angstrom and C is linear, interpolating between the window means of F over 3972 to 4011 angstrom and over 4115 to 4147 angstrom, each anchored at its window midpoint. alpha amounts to 0.018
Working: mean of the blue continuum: 9.57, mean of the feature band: 10.2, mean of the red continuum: 11.2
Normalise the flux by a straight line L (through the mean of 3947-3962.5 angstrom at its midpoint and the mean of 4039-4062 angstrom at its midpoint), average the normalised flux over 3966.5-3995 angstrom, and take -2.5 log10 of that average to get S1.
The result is 0.14 mag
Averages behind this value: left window 8.13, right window 10.4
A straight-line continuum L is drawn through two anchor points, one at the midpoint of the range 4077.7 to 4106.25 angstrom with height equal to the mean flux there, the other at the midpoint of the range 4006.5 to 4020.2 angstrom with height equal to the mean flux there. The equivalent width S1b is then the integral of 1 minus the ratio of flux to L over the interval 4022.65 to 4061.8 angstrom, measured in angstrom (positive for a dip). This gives 1.1 angstrom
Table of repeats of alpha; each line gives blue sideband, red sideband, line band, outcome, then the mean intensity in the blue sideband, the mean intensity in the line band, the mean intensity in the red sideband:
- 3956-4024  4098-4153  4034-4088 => -0.07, 8.72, 10.5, 10.9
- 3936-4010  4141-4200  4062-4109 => -0.09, 7.8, 10.6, 11.1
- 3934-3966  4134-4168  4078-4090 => -0.17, 6.41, 11.3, 11.3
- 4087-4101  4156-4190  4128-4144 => 0.03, 11.2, 10.9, 11.1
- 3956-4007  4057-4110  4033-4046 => -0.11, 7.99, 10.4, 10.6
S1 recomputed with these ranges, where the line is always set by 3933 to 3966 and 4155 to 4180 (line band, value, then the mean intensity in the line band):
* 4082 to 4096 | -0.22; 11.6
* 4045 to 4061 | -0.19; 10.3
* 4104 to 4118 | -0.14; 11.3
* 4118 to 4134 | -0.07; 11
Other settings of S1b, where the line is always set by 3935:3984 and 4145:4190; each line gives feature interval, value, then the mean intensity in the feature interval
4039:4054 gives -3.6 angstrom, 10.4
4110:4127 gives -2.3 angstrom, 11.4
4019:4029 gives -4.2 angstrom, 11.2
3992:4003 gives -4.7 angstrom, 10.4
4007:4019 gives -5.0 angstrom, 10.8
